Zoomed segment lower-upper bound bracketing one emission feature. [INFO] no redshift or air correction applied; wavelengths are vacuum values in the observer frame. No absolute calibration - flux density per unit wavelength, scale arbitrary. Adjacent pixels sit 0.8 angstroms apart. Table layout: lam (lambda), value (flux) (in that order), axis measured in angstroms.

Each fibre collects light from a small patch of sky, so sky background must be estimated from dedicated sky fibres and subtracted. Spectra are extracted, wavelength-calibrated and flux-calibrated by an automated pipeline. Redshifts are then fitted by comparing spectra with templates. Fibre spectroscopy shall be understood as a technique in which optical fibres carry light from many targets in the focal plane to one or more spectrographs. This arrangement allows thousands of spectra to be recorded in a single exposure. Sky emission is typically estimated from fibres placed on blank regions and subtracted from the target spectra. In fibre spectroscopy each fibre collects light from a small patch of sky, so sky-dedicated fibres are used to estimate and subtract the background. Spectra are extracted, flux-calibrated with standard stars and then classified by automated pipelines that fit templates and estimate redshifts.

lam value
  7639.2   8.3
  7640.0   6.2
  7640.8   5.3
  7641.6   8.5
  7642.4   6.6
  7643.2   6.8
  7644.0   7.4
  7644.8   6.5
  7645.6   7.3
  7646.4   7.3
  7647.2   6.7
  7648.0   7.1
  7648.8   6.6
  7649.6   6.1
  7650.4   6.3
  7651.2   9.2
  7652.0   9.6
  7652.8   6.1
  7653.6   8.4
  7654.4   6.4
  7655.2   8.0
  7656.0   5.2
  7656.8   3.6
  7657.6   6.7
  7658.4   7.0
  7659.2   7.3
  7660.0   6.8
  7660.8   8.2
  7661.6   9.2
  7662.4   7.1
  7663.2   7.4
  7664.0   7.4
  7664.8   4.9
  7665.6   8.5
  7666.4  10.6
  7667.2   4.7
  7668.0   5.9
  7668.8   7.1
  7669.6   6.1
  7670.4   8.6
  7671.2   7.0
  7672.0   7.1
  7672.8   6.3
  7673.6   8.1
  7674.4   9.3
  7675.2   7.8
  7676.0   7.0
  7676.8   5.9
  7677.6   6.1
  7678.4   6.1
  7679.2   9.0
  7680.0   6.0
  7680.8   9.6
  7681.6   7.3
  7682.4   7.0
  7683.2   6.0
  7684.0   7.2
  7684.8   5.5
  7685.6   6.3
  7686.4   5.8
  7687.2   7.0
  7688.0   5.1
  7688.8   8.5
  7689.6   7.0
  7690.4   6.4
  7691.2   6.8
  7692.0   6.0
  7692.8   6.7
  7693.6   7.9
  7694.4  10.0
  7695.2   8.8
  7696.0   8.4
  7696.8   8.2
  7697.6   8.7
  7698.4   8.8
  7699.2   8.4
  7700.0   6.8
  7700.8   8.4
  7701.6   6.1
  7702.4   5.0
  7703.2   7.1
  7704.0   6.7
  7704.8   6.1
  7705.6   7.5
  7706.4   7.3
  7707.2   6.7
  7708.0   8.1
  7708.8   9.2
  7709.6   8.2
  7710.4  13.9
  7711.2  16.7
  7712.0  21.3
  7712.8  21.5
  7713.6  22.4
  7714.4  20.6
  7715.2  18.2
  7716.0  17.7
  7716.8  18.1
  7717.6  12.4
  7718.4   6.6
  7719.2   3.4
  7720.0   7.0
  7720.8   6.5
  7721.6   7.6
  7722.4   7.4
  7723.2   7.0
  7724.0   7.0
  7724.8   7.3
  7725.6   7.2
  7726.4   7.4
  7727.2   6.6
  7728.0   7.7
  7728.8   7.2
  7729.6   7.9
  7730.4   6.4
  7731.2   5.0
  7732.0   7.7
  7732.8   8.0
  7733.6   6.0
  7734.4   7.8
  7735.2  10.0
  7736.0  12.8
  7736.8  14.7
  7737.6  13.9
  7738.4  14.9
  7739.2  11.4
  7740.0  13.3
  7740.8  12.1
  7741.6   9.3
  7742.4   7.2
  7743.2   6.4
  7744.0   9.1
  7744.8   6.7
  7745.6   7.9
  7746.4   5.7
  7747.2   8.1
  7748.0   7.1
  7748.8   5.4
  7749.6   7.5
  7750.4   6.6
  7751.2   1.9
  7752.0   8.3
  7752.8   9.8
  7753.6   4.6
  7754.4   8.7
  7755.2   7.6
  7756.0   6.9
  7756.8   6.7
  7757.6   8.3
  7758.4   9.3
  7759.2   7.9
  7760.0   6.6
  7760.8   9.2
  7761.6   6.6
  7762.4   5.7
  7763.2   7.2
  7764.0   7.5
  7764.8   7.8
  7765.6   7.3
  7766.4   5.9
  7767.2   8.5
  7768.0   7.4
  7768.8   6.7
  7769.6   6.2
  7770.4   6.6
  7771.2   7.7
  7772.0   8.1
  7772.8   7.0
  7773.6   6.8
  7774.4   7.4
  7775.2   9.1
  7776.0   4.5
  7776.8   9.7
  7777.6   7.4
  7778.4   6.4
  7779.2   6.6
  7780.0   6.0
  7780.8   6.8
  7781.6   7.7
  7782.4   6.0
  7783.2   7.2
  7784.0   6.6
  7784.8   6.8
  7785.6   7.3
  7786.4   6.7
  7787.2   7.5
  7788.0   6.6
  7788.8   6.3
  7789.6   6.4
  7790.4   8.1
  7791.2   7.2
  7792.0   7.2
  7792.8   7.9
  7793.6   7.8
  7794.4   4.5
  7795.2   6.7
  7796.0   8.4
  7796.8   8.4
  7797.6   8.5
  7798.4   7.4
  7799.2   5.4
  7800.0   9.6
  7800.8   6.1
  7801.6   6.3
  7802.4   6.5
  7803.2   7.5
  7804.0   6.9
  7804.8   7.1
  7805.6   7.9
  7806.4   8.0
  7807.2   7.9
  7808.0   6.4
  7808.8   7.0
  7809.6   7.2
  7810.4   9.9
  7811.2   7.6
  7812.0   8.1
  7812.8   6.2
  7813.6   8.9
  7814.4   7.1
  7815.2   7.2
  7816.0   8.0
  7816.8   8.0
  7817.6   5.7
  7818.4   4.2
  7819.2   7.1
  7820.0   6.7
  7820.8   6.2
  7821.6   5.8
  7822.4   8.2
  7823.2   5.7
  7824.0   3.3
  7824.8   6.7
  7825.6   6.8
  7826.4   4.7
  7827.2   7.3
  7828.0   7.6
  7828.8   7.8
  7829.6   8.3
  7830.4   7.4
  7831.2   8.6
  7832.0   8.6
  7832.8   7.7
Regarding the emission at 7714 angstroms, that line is Halpha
